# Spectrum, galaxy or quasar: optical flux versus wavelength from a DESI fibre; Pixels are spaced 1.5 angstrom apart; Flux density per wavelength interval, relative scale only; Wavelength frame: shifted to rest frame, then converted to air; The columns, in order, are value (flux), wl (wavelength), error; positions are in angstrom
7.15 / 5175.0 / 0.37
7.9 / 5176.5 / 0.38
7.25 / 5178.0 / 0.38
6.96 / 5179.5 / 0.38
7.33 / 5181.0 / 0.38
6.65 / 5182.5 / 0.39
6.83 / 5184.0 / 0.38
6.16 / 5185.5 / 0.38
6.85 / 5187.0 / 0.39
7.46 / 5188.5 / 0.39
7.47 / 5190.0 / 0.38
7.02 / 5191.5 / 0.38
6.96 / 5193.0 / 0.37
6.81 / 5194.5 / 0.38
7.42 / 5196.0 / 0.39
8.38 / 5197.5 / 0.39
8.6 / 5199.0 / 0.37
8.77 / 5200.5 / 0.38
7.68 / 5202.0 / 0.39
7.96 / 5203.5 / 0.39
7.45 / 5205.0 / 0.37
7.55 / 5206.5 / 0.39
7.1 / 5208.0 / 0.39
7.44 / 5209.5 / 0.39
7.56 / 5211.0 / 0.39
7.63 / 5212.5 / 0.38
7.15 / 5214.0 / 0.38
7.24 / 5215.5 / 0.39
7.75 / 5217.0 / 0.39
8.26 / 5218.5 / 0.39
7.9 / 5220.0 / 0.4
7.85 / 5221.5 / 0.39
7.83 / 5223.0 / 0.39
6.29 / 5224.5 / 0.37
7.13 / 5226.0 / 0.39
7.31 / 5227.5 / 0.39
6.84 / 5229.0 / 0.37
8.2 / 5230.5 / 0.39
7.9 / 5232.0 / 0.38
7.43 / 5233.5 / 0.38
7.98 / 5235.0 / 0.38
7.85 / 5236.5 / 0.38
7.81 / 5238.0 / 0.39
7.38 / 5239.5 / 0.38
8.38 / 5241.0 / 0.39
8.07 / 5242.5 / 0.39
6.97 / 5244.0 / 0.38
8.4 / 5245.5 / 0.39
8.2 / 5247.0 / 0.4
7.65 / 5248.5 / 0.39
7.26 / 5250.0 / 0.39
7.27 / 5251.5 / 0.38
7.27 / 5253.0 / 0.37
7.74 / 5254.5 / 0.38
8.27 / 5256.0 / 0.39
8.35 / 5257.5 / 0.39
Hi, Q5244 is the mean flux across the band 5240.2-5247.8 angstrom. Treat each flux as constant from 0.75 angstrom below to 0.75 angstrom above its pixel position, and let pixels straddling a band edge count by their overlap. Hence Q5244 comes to 8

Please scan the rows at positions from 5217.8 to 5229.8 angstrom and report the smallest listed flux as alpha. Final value 6.29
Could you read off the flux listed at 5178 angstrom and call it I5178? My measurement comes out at 7.25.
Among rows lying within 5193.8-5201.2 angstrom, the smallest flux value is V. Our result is 6.81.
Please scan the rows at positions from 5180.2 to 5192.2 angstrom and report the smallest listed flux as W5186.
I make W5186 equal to 6.16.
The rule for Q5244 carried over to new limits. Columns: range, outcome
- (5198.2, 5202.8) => 8.35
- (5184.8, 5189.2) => 6.82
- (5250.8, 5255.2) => 7.42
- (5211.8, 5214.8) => 7.38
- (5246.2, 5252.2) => 7.6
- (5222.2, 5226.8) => 7.09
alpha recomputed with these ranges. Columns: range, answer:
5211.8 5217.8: 7.15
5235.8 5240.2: 7.38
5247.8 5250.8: 7.26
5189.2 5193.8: 6.96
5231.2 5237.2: 7.43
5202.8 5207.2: 7.45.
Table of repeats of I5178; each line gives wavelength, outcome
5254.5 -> 7.74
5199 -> 8.6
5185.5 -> 6.16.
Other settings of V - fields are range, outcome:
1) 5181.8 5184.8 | 6.65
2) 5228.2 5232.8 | 6.84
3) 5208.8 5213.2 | 7.44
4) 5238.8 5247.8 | 6.97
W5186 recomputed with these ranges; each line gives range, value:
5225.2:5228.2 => 7.13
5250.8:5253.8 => 7.27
